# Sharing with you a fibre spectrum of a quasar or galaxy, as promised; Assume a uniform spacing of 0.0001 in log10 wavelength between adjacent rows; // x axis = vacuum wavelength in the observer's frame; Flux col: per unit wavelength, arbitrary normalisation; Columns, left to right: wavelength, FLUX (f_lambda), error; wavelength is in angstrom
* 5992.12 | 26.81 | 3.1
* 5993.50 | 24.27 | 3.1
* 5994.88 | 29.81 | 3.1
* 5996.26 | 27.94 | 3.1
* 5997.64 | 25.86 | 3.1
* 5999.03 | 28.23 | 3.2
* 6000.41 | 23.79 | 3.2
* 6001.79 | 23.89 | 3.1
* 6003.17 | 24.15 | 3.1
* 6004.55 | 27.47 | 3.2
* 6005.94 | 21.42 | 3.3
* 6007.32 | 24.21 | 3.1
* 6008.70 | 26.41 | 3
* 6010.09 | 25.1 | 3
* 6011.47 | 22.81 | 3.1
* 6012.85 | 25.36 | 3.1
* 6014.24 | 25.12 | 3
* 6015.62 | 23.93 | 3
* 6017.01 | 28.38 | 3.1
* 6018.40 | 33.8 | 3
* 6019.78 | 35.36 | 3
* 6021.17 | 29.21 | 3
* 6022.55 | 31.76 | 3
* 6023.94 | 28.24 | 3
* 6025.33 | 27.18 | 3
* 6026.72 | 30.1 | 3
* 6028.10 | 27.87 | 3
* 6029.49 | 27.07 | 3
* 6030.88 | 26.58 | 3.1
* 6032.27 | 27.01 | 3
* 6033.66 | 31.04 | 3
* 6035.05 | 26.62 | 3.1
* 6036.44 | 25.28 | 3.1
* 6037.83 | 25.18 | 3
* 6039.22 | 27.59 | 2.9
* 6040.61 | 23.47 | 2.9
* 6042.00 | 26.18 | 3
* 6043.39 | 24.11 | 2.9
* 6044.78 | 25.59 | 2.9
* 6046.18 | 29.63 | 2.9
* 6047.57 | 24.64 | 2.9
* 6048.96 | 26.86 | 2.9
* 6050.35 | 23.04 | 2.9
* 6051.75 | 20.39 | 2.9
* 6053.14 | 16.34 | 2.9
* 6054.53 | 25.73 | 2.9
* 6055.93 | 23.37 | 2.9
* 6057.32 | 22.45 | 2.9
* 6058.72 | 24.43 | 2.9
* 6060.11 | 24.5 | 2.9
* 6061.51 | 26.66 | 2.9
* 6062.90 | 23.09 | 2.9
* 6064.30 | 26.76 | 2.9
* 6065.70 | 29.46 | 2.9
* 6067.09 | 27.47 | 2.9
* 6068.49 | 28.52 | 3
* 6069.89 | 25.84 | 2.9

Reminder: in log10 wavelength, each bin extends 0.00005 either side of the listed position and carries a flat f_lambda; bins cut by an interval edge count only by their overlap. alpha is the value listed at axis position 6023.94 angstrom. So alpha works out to 28.24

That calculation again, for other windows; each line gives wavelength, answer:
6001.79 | 23.89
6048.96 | 26.86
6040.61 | 23.47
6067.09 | 27.47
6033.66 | 31.04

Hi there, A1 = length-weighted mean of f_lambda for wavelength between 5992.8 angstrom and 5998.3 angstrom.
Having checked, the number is 27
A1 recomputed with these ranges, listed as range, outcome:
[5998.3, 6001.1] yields 25.9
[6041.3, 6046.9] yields 26.4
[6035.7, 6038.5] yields 25.3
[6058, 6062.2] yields 25.2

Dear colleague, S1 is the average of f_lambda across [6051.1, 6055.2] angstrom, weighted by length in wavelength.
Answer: 20.8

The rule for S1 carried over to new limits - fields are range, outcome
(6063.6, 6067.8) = 27.9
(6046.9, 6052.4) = 23.8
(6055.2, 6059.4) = 23.4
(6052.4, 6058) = 22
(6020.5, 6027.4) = 29.3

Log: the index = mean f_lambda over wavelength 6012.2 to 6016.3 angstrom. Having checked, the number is 24.8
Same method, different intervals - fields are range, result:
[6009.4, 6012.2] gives 24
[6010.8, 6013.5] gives 24.1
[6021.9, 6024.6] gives 30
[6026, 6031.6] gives 27.9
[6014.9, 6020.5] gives 30.3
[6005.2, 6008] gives 22.8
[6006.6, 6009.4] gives 25.3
